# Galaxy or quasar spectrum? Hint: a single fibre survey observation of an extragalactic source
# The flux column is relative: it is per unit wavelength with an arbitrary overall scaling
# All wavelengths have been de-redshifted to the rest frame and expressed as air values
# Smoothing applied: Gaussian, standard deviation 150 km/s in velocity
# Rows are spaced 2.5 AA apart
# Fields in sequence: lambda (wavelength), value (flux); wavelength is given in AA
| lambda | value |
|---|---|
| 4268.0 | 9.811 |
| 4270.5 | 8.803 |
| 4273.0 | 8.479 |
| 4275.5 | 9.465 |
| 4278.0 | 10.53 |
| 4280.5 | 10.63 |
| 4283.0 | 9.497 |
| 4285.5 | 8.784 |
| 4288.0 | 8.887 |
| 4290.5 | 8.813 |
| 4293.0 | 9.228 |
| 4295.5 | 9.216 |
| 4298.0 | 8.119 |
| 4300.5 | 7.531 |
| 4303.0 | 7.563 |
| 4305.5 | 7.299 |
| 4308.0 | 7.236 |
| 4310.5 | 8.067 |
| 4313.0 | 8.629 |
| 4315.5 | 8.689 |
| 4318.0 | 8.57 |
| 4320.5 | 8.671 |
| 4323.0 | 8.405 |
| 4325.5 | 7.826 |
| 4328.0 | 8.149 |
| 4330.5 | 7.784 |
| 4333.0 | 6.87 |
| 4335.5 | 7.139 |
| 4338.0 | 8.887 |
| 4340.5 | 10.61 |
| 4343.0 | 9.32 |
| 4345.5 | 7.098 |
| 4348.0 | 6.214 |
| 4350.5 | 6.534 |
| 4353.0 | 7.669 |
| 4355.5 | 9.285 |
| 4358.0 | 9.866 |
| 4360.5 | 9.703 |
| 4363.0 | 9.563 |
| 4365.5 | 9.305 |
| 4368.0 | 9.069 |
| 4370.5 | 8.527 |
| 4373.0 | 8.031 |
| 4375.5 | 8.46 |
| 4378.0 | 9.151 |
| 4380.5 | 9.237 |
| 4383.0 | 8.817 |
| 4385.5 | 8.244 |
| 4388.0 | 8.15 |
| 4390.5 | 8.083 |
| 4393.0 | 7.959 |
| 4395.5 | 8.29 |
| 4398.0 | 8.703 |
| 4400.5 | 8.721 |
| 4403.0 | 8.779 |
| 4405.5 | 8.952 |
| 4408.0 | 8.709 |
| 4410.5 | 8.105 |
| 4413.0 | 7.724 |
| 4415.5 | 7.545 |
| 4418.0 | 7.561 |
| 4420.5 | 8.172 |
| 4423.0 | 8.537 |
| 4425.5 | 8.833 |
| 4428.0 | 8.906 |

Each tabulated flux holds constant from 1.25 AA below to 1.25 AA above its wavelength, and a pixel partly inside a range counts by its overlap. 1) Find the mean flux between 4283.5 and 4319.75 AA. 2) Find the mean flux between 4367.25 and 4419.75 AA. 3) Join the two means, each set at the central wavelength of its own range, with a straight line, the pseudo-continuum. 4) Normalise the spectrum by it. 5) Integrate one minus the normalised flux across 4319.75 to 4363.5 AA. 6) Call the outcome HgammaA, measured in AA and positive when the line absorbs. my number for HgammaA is 0.5 AA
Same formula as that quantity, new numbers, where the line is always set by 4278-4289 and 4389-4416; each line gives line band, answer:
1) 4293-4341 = 5.6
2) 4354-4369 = -1.1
